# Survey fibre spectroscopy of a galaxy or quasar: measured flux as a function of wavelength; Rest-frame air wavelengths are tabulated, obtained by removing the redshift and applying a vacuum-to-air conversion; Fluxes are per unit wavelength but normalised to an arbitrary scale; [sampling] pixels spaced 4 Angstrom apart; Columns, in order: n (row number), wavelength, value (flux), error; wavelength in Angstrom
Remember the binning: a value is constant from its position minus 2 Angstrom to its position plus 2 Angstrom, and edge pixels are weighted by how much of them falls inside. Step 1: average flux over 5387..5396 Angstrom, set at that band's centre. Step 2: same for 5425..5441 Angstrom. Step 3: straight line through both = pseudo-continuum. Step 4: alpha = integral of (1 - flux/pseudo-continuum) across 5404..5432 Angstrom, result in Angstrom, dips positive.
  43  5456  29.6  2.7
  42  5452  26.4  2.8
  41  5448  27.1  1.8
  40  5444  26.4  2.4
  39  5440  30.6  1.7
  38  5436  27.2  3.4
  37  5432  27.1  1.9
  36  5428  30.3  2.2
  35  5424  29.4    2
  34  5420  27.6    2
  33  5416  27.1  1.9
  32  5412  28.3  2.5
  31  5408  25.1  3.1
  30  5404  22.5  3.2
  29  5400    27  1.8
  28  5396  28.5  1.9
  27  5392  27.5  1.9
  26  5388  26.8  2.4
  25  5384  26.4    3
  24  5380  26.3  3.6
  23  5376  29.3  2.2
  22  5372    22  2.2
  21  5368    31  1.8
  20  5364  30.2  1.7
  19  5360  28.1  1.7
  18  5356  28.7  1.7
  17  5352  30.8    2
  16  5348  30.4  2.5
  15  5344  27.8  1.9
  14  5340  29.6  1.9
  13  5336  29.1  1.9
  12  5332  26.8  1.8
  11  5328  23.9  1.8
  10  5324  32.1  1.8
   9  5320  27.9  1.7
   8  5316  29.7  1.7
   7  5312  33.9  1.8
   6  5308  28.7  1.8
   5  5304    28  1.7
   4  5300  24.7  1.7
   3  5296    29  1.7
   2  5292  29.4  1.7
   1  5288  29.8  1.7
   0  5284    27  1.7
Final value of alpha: 0.8 Angstrom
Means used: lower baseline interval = 27.5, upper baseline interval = 28.7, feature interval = 27.5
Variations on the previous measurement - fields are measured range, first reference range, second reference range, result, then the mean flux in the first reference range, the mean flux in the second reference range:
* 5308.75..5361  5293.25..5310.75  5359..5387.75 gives -2.6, 27.9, 27.5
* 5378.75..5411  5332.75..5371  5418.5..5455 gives 2.6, 29.2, 28.1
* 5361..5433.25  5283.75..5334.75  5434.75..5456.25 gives 1.8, 28.6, 27.8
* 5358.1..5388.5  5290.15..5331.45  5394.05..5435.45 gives 0.3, 28.7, 27.3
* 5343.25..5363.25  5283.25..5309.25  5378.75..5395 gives -1.4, 28.1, 26.9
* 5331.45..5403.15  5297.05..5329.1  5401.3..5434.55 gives -0.3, 28.8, 27.2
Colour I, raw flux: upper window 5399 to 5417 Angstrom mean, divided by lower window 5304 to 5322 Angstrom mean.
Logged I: 0.87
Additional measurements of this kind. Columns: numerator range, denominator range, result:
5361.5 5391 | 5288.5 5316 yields 0.94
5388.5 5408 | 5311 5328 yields 0.88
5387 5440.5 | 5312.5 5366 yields 0.95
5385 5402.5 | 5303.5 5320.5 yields 0.91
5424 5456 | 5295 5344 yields 0.98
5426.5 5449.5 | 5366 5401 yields 1.03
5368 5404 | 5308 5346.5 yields 0.92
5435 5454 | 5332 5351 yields 0.95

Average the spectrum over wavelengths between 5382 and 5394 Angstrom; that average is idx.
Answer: 26.9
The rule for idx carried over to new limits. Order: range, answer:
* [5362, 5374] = 27.7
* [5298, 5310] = 27.1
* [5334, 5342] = 29.4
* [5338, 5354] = 29.7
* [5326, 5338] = 26.6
